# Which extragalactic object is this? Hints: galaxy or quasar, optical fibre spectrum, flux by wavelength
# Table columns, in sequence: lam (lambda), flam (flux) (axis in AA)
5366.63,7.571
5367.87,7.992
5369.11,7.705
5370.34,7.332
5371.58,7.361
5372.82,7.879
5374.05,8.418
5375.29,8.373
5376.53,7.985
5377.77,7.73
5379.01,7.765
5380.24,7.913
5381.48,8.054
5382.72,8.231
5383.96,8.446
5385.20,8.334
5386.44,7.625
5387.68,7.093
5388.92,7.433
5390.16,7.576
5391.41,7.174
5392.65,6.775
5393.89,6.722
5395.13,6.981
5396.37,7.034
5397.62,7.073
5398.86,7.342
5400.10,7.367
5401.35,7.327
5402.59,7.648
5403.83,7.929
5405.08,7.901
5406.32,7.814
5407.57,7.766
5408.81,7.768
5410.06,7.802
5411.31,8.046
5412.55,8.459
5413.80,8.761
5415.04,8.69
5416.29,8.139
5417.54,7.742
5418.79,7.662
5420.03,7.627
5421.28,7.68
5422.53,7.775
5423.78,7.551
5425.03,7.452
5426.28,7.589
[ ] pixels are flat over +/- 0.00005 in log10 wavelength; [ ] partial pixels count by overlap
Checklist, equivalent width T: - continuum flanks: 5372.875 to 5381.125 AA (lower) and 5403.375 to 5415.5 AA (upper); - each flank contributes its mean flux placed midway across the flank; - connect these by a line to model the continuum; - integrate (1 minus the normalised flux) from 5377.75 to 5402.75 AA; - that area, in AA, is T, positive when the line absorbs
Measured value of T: 1.72 AA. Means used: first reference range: 8.03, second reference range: 8.09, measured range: 7.5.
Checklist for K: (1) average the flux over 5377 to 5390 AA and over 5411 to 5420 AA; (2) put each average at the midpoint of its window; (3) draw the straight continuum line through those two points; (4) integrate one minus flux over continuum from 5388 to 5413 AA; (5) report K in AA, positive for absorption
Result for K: 1.7 AA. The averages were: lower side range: 7.86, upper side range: 8.19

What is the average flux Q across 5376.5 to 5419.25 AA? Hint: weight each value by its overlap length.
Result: 7.71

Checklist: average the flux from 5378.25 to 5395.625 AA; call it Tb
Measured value 7.59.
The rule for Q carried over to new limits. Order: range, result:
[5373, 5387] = 8.08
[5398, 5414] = 7.81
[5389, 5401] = 7.13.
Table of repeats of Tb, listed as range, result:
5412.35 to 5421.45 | 8.1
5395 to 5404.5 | 7.36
